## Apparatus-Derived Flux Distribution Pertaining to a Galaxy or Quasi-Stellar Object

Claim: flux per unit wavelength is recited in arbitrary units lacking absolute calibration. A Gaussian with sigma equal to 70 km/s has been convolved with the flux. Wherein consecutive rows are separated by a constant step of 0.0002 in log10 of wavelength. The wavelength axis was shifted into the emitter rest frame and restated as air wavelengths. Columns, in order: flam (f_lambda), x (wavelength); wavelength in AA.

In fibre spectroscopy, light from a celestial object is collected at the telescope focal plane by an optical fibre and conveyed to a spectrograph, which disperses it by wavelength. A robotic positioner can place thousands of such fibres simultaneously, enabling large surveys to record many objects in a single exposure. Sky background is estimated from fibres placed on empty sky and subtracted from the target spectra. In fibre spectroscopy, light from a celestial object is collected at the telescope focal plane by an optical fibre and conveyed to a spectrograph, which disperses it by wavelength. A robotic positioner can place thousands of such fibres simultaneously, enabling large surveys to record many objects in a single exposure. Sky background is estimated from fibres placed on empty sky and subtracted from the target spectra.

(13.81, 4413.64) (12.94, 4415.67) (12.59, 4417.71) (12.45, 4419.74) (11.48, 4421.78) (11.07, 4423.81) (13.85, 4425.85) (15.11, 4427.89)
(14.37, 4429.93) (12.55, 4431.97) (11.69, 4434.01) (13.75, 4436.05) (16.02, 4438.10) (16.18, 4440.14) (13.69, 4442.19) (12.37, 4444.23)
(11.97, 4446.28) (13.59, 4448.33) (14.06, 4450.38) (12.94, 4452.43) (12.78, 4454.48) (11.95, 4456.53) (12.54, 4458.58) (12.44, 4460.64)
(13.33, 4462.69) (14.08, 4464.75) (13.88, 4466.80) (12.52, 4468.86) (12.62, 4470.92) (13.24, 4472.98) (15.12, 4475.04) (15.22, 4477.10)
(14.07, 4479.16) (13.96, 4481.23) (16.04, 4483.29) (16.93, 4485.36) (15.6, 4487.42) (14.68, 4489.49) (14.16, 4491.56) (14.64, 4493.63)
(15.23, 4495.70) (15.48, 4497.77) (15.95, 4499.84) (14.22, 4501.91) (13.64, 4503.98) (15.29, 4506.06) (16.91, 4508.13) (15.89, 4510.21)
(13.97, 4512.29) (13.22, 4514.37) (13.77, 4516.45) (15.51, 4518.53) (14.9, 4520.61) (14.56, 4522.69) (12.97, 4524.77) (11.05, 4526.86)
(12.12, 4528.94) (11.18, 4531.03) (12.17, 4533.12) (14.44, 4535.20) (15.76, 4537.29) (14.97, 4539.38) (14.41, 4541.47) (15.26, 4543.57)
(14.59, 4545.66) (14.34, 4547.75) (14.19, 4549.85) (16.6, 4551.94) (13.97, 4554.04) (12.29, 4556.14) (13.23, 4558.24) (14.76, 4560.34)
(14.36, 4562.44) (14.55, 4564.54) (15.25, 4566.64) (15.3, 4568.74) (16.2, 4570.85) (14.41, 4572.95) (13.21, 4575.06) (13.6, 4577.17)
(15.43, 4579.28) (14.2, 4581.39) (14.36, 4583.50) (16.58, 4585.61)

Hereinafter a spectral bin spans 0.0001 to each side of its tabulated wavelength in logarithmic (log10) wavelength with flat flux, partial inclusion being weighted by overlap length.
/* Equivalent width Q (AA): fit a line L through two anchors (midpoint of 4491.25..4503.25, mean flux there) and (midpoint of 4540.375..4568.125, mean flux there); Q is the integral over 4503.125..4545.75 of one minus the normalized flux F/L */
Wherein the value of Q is 1.8 AA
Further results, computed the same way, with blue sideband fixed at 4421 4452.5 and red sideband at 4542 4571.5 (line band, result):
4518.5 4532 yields 1.21 AA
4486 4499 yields -0.98 AA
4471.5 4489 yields -1.36 AA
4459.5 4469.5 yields 0.32 AA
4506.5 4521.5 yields -0.74 AA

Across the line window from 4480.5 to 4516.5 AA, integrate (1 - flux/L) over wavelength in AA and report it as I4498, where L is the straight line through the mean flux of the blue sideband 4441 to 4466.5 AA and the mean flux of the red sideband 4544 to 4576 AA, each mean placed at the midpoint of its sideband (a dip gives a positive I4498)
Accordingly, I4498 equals -3.6 AA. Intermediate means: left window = 13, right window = 14.5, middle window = 15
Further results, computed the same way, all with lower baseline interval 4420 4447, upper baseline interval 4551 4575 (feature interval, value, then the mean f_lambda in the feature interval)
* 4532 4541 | 0.0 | 14.3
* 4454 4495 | -0.8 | 14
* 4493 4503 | -0.8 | 15.1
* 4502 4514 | -0.8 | 15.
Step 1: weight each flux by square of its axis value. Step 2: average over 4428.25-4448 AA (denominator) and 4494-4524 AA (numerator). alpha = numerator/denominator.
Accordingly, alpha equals 1.12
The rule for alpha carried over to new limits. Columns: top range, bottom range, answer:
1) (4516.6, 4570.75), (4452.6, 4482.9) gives 1.09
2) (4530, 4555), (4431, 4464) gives 1.13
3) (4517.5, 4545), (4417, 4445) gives 1.08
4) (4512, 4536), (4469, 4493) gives 0.93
